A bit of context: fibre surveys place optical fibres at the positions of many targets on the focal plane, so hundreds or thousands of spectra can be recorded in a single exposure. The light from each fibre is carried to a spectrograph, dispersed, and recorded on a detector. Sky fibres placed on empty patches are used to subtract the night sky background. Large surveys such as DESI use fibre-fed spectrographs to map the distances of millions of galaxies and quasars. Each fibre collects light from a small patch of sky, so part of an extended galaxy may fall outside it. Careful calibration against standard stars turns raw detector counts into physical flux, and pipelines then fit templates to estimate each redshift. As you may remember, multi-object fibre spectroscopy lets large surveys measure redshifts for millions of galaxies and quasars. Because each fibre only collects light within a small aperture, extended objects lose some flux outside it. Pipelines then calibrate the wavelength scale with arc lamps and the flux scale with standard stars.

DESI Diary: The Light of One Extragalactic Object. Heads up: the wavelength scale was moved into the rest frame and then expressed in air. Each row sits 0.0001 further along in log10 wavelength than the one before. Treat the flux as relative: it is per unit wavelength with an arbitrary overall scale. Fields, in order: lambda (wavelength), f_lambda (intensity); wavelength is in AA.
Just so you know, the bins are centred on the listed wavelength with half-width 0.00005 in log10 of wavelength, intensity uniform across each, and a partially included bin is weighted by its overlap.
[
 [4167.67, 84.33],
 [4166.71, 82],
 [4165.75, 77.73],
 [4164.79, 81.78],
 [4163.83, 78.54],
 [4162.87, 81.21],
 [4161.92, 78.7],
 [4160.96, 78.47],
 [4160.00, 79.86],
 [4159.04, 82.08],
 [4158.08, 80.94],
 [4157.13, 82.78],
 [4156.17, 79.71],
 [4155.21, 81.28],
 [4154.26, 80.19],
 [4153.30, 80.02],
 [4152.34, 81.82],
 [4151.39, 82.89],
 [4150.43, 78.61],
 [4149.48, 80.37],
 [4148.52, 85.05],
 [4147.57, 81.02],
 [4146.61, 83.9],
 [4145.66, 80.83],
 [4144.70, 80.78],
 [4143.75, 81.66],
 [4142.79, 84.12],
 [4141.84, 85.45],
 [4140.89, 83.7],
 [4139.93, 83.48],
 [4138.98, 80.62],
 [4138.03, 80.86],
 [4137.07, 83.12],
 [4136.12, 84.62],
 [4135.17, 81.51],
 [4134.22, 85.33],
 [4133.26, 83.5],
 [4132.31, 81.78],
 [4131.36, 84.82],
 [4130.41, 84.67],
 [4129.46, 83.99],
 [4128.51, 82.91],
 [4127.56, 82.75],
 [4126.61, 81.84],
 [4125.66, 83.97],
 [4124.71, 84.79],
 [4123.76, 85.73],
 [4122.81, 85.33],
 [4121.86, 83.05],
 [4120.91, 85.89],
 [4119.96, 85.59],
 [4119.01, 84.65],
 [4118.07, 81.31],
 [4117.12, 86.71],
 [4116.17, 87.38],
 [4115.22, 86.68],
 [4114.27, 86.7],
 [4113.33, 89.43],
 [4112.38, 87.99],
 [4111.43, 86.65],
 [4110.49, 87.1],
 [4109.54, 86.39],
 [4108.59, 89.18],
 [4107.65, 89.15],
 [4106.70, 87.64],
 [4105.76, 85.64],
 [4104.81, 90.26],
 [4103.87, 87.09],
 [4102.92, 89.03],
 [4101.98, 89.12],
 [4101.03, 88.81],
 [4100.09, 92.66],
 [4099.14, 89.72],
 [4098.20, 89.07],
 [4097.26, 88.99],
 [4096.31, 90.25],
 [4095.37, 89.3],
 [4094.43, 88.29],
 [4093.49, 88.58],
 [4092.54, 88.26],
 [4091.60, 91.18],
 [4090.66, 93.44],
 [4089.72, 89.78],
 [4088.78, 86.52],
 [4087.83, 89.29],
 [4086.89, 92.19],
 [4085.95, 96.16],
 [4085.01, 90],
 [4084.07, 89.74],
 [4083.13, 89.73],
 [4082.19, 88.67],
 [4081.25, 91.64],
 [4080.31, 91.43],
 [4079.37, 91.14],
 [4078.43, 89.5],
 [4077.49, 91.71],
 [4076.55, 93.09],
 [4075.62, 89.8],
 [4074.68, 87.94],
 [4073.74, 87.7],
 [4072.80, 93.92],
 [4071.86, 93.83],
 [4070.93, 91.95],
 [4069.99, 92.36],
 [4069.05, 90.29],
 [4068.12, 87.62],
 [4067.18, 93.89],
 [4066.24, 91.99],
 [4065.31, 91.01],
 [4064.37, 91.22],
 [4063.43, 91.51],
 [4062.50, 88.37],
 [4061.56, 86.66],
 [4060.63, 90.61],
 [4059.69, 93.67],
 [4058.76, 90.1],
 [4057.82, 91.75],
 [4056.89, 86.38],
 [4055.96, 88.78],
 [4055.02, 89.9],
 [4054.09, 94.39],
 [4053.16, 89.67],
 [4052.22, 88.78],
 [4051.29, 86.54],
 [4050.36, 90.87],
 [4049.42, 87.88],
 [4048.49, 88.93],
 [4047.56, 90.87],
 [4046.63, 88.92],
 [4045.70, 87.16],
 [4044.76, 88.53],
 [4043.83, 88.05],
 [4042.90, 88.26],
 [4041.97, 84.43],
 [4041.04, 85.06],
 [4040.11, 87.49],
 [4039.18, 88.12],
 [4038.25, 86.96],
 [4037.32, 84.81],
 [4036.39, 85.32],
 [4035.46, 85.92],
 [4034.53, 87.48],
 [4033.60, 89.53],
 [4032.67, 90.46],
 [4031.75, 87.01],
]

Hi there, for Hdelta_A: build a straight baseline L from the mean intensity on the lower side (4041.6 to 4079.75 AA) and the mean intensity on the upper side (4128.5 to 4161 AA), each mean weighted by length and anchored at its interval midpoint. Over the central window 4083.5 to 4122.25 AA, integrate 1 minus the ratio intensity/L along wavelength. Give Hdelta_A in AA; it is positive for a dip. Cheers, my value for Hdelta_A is -1.0 AA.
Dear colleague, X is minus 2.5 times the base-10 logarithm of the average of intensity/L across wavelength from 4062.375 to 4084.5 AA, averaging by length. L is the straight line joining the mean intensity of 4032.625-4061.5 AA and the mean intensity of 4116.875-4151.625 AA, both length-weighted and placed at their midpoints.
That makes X -0.048 mag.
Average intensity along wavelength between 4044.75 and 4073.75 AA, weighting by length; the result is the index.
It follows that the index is 90.2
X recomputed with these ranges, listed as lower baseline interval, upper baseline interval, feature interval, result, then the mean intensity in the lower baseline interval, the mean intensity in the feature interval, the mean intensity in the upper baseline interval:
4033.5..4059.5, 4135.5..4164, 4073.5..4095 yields -0.05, 88.3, 90.3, 81.6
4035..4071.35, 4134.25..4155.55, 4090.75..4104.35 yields -0.05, 89.1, 89.4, 82.2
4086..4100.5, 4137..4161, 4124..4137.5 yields 0.01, 90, 83.6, 81.7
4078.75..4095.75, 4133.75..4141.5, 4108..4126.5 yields 0.00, 90.3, 86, 83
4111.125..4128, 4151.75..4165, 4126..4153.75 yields 0.00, 85.3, 82.6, 80.5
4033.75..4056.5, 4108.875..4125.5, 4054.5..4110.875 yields -0.04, 88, 90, 85.9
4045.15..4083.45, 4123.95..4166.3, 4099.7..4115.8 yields -0.03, 90.3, 88.2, 82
